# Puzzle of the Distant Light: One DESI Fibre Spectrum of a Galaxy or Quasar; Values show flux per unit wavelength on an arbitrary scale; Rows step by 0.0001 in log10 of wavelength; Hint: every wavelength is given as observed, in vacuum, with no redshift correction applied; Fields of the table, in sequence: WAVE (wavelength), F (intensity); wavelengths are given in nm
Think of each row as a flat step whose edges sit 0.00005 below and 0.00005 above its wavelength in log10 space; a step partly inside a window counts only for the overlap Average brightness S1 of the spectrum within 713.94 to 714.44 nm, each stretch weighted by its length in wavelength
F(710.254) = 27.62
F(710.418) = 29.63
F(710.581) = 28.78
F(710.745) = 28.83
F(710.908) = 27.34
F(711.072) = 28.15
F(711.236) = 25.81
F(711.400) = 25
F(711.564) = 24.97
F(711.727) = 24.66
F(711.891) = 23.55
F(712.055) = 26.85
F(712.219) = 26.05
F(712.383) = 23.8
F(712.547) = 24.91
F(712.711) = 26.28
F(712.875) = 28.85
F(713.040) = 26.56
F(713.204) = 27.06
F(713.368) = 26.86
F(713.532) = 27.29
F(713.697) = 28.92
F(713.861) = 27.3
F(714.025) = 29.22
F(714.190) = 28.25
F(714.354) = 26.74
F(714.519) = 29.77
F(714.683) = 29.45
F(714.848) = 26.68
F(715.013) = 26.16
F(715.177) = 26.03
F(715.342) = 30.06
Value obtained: 28.1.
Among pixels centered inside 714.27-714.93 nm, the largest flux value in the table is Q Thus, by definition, 29.77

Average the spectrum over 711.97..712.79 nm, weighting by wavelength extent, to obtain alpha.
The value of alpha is 25.6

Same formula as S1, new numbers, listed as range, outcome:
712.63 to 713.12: 27.2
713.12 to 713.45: 27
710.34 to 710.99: 28.7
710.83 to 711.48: 26.5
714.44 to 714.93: 28.6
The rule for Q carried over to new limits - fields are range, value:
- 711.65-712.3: 26.85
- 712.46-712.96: 28.85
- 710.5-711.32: 28.83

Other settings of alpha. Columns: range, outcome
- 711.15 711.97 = 24.8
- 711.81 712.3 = 25.5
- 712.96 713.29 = 26.8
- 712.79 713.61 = 27.3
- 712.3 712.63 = 24.4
